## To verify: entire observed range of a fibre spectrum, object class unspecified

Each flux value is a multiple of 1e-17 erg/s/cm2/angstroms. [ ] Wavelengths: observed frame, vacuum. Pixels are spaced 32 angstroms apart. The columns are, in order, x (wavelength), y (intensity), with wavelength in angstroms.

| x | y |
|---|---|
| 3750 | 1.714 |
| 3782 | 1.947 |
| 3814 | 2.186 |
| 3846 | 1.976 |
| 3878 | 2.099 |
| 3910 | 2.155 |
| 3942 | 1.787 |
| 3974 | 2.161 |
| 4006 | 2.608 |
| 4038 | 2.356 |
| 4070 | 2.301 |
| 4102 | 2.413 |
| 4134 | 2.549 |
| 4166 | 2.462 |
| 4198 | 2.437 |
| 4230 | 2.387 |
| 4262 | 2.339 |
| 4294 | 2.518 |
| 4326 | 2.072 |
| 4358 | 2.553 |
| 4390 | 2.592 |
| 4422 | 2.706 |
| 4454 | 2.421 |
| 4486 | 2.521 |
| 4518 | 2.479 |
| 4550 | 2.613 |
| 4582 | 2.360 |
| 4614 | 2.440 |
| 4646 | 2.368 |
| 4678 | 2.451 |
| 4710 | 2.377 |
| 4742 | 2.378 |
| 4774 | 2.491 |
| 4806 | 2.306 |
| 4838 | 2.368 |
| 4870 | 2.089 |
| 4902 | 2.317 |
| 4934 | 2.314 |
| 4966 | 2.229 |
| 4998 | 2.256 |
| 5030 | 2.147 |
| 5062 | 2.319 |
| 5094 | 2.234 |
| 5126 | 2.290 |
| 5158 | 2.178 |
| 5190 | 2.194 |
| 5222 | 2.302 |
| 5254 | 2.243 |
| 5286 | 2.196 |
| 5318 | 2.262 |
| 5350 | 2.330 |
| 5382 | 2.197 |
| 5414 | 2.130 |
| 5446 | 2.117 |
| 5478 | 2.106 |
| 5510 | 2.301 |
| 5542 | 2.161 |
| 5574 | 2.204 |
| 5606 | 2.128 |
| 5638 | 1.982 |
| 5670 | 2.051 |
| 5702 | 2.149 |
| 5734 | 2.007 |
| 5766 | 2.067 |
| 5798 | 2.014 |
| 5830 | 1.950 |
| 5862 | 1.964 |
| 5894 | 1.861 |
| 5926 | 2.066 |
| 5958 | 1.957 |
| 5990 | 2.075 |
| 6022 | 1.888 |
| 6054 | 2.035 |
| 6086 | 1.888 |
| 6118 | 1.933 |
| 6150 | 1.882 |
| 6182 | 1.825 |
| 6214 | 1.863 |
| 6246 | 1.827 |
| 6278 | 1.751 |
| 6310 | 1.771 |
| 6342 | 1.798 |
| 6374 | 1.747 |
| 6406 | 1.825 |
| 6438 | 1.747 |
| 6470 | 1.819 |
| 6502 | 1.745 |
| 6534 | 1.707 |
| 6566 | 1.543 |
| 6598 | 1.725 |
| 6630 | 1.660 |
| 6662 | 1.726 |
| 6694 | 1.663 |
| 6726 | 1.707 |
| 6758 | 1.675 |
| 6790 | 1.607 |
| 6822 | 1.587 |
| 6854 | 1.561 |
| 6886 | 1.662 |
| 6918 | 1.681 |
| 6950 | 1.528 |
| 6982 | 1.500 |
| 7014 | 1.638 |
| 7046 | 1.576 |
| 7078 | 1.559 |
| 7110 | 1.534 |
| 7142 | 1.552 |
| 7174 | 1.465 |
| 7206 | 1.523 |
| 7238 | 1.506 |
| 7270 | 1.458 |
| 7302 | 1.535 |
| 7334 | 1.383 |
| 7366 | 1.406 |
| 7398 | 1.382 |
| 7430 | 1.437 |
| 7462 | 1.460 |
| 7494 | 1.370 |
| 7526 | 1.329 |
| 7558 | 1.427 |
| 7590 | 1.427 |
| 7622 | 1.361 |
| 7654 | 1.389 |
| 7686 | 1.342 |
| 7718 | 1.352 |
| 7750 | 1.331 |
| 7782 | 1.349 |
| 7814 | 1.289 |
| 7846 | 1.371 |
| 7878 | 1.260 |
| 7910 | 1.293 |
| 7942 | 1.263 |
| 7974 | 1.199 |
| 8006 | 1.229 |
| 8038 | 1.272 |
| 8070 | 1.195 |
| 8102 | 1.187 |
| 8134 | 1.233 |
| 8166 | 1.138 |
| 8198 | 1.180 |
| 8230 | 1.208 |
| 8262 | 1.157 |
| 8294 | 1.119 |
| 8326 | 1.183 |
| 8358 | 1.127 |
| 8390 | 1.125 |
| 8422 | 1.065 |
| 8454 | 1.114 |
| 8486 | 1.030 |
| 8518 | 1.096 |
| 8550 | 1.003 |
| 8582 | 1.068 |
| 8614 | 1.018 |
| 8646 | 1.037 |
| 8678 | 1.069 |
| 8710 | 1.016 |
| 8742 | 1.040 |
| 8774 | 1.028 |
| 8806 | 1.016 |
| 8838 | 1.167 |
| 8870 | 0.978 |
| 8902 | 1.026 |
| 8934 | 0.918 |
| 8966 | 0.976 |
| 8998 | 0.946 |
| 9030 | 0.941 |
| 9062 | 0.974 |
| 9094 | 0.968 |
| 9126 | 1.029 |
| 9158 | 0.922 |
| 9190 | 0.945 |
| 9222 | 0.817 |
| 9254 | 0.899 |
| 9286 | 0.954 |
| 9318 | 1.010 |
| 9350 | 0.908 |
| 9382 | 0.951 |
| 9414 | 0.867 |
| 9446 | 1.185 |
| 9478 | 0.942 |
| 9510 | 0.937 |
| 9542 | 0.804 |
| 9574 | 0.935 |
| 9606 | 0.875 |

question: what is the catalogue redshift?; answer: 0.000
